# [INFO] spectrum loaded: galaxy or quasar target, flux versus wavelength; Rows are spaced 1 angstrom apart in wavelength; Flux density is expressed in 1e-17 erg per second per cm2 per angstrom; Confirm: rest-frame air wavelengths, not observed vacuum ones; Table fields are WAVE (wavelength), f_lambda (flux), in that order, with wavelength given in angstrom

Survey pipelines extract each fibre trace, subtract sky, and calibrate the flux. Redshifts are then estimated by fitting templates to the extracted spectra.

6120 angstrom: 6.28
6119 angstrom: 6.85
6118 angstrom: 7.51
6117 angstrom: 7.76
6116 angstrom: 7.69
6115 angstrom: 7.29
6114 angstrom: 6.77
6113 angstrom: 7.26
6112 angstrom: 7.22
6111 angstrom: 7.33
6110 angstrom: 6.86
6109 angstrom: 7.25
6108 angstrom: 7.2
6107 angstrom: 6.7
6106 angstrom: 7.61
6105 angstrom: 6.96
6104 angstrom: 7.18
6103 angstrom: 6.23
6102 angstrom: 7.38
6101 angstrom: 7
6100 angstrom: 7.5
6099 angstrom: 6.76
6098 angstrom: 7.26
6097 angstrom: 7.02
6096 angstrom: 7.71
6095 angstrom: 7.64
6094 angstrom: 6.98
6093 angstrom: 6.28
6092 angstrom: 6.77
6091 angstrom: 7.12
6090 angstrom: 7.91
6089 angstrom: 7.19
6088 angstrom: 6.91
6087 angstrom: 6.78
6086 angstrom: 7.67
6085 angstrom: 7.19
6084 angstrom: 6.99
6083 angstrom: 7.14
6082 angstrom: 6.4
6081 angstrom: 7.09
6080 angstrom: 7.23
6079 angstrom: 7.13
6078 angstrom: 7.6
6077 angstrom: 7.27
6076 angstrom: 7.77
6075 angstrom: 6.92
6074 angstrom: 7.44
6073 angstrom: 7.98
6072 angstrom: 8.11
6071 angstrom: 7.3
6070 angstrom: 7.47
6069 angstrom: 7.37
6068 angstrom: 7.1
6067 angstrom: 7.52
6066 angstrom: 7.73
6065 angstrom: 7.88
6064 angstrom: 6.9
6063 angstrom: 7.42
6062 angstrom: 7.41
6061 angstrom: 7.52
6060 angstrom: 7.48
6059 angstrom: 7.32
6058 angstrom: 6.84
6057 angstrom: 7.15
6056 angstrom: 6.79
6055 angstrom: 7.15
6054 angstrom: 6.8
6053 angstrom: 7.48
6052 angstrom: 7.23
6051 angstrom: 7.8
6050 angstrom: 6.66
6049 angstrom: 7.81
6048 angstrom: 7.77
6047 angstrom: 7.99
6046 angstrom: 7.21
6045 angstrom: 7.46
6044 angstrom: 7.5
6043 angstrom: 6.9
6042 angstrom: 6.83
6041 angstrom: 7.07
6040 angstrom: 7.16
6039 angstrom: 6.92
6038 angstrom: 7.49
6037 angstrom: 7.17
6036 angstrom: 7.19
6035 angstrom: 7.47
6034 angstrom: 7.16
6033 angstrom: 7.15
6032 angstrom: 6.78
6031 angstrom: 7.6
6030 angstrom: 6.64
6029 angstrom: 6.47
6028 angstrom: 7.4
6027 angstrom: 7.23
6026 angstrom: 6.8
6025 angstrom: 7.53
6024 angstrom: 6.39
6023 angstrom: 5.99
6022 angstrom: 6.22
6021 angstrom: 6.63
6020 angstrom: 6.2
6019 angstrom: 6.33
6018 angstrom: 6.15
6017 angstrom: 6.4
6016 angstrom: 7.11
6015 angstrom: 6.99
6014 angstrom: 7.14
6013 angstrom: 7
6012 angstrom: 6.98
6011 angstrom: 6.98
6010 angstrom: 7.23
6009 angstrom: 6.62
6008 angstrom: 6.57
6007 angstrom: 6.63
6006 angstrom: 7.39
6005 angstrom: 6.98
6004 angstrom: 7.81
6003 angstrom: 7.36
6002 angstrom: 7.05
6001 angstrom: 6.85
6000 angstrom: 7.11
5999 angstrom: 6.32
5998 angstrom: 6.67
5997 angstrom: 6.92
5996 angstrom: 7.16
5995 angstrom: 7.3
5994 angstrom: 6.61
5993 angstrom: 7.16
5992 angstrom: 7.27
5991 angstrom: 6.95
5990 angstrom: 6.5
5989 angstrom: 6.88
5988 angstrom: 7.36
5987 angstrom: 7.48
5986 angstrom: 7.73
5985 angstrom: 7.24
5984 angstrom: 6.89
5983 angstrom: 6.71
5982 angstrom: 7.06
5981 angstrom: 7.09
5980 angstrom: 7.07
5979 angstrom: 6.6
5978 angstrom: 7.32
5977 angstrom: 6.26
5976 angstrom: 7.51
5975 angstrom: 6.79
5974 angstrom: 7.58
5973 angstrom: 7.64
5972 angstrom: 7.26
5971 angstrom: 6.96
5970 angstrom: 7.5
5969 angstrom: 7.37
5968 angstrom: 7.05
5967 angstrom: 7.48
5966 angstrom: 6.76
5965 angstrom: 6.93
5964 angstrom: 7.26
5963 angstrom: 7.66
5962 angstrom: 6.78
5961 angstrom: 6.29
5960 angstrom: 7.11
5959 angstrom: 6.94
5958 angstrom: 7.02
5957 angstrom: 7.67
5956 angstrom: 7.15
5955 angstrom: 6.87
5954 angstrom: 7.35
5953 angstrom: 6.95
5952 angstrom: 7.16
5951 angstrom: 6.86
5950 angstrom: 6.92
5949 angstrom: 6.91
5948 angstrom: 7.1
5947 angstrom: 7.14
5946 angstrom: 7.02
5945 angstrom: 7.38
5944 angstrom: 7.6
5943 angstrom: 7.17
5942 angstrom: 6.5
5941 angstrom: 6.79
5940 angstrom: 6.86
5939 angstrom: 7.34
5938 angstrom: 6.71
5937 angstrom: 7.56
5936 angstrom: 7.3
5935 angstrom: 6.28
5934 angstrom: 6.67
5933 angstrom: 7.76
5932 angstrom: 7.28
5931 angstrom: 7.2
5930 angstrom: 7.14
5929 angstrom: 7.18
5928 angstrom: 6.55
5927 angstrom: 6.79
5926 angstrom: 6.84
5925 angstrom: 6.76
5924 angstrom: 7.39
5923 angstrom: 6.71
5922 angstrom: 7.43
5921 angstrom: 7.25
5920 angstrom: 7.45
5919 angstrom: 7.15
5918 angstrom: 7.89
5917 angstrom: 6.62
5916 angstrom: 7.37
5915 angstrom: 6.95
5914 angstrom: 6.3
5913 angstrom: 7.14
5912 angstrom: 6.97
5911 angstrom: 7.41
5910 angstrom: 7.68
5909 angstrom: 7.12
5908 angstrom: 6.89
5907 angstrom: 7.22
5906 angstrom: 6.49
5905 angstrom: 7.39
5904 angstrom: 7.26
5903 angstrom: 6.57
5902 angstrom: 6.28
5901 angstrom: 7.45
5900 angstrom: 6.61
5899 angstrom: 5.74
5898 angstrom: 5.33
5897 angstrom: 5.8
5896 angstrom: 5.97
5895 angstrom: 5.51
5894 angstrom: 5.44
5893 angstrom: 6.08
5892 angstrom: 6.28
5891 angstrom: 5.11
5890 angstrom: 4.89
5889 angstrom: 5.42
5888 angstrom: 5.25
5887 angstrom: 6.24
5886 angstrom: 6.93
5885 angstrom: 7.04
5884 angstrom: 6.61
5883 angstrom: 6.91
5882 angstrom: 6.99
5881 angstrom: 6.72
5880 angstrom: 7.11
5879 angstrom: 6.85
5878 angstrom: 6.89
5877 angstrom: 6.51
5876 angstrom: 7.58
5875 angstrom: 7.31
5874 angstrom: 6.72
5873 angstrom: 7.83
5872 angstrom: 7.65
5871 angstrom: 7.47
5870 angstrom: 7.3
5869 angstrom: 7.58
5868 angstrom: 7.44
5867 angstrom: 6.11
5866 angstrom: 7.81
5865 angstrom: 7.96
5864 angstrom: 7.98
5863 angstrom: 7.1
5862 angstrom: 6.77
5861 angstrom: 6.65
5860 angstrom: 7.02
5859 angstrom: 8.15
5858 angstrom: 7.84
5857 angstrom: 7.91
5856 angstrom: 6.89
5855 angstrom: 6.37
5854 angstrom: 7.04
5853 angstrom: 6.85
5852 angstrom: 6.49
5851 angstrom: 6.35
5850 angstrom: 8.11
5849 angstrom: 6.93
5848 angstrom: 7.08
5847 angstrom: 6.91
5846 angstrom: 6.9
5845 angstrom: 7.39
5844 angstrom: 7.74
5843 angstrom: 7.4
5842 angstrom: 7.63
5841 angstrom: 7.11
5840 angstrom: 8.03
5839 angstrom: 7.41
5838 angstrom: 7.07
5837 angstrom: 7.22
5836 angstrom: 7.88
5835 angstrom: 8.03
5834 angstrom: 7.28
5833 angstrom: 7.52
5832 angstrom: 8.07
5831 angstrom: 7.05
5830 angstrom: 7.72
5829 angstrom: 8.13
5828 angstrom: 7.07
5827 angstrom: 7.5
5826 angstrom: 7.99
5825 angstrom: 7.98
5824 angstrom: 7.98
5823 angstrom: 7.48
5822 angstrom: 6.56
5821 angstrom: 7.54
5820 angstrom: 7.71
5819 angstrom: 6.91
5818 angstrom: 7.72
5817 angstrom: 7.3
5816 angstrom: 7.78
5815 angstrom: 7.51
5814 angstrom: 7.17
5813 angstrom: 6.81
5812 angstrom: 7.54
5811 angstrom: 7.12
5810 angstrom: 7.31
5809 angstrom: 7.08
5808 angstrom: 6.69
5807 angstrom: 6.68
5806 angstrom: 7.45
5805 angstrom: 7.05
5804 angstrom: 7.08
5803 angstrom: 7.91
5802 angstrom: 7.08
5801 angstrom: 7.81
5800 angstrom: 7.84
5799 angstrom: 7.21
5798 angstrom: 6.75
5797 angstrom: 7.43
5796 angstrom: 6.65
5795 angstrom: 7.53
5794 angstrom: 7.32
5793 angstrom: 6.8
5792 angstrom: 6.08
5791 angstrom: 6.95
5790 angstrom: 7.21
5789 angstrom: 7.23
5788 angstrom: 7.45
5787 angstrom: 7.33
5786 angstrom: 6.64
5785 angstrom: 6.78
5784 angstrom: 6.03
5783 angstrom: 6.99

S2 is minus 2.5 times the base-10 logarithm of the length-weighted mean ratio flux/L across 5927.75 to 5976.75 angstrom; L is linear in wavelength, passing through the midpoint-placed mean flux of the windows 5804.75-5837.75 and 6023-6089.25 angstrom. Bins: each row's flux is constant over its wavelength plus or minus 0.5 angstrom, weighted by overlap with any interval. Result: 0.03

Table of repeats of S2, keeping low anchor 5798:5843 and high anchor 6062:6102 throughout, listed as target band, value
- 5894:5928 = 0.09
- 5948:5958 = 0.04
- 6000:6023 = 0.07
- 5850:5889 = 0.05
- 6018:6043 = 0.06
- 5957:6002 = 0.04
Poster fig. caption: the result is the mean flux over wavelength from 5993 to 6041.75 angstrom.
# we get 6.93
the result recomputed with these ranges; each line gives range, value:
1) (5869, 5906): 6.54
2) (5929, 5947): 7.1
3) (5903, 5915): 7.05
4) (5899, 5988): 7.07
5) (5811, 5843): 7.5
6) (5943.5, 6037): 7.01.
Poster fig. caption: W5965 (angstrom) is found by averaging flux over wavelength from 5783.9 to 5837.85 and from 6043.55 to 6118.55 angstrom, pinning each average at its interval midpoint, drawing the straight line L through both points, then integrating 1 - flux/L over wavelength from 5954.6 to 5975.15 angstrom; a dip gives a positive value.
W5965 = 0.4 angstrom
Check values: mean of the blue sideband 7.3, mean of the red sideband 7.27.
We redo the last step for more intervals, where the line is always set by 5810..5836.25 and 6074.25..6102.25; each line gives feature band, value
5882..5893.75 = 2.1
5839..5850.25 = 0.2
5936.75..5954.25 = 0.7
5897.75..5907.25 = 1.0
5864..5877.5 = 0.2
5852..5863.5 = 0.5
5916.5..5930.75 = 0.6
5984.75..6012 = 0.9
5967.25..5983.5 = 0.4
